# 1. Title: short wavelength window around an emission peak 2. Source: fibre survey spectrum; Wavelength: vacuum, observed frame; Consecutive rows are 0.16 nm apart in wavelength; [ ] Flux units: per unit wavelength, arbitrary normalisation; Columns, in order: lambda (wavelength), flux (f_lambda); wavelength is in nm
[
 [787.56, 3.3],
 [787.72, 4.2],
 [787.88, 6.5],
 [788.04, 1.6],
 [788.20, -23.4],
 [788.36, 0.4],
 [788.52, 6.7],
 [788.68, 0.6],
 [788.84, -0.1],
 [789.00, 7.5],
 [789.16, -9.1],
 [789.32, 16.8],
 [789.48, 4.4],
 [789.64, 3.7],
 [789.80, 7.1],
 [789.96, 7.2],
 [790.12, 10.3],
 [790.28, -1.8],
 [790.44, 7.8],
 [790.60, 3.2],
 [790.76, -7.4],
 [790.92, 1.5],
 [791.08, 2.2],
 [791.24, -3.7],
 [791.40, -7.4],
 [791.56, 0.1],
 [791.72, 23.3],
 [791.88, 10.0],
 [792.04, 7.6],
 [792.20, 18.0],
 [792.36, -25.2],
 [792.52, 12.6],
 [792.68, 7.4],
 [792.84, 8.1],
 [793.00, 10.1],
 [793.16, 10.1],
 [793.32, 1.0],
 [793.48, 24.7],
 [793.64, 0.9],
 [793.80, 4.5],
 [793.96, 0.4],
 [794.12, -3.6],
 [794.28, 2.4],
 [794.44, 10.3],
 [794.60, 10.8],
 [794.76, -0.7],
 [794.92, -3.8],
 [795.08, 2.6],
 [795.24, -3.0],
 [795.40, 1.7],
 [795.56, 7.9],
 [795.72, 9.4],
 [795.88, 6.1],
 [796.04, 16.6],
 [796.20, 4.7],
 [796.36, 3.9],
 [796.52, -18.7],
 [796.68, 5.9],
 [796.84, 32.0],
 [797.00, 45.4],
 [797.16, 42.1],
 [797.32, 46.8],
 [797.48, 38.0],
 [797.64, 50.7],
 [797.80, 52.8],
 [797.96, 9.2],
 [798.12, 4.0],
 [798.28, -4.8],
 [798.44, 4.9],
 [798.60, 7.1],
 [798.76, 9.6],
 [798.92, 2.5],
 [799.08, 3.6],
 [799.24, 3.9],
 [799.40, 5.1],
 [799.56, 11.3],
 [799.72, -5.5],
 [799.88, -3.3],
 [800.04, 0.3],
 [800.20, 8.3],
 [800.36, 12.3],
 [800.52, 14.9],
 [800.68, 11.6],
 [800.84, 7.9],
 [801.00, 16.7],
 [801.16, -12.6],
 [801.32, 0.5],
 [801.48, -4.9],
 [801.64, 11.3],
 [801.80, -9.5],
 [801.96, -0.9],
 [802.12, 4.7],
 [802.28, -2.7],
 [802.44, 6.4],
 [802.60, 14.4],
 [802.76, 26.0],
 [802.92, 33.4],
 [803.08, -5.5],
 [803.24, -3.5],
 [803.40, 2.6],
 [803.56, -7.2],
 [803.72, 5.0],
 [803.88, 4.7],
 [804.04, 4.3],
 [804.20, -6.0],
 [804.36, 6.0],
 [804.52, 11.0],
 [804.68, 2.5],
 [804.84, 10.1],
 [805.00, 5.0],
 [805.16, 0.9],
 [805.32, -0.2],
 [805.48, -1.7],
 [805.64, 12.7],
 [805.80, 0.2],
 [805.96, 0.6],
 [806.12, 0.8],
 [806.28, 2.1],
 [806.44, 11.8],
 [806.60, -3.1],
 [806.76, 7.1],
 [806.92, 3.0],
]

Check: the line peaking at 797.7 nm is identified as [O II]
